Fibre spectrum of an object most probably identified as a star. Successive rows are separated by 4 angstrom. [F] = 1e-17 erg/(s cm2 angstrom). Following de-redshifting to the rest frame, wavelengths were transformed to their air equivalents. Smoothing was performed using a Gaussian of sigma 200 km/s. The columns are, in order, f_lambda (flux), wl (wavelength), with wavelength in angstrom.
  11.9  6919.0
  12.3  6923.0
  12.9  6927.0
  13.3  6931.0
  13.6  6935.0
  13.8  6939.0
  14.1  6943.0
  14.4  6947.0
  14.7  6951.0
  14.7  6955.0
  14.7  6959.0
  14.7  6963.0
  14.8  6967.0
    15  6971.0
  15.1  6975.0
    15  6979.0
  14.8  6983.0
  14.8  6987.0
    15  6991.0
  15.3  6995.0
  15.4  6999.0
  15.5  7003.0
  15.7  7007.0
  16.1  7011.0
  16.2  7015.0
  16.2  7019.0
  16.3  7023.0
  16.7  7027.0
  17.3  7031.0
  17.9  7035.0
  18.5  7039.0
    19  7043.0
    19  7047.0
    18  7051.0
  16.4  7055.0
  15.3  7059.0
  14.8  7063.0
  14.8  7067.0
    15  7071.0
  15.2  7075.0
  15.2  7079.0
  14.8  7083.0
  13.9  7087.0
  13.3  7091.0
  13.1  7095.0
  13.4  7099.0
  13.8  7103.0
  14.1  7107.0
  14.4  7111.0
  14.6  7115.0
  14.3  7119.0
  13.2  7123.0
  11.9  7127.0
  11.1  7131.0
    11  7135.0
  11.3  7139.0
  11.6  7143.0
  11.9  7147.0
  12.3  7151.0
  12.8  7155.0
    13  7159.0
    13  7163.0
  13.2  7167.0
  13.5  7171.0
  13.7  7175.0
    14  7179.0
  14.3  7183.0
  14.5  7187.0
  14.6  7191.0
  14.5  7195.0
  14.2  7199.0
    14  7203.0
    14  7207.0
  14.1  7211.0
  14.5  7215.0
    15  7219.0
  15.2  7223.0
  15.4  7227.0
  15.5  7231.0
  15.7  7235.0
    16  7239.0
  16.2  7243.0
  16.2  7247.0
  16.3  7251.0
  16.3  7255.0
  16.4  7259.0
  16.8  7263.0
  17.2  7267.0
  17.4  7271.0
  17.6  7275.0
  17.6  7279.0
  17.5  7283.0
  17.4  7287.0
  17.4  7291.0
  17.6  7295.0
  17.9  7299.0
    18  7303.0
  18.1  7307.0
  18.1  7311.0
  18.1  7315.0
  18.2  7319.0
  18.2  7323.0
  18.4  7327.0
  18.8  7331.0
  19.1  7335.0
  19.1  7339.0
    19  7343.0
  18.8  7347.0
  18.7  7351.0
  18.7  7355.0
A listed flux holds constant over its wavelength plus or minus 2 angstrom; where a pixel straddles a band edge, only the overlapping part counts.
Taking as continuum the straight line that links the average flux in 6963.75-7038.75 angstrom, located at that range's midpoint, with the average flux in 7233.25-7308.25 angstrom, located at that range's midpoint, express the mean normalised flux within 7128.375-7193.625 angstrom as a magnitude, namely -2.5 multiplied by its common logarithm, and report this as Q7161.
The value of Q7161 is 0.27 mag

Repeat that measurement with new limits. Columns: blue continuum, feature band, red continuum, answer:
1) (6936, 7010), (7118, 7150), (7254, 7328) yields 0.33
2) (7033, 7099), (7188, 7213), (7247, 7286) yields 0.17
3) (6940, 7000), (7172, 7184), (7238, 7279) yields 0.16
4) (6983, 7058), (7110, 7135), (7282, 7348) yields 0.30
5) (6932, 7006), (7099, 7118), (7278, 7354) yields 0.14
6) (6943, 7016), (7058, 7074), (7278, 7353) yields 0.06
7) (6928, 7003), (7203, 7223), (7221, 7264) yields 0.10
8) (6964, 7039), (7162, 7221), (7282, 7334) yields 0.21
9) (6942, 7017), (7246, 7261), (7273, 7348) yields 0.08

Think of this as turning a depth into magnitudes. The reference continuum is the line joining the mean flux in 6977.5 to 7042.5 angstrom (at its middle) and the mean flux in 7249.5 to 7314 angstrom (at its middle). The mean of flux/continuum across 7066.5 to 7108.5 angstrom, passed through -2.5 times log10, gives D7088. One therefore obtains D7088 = 0.16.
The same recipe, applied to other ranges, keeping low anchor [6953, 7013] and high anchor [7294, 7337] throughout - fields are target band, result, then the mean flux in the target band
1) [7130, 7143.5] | 0.42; 11.2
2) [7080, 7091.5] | 0.13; 14.2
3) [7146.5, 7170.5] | 0.29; 12.8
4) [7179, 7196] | 0.18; 14.4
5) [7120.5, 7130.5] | 0.31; 12.4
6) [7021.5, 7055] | -0.14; 17.8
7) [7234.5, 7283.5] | 0.06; 16.7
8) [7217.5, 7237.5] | 0.13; 15.4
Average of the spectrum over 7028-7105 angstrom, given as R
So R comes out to 15.7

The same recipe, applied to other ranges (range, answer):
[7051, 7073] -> 15.5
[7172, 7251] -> 14.8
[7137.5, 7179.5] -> 12.7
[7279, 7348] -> 18.2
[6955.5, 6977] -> 14.8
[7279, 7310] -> 17.7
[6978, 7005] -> 15.1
